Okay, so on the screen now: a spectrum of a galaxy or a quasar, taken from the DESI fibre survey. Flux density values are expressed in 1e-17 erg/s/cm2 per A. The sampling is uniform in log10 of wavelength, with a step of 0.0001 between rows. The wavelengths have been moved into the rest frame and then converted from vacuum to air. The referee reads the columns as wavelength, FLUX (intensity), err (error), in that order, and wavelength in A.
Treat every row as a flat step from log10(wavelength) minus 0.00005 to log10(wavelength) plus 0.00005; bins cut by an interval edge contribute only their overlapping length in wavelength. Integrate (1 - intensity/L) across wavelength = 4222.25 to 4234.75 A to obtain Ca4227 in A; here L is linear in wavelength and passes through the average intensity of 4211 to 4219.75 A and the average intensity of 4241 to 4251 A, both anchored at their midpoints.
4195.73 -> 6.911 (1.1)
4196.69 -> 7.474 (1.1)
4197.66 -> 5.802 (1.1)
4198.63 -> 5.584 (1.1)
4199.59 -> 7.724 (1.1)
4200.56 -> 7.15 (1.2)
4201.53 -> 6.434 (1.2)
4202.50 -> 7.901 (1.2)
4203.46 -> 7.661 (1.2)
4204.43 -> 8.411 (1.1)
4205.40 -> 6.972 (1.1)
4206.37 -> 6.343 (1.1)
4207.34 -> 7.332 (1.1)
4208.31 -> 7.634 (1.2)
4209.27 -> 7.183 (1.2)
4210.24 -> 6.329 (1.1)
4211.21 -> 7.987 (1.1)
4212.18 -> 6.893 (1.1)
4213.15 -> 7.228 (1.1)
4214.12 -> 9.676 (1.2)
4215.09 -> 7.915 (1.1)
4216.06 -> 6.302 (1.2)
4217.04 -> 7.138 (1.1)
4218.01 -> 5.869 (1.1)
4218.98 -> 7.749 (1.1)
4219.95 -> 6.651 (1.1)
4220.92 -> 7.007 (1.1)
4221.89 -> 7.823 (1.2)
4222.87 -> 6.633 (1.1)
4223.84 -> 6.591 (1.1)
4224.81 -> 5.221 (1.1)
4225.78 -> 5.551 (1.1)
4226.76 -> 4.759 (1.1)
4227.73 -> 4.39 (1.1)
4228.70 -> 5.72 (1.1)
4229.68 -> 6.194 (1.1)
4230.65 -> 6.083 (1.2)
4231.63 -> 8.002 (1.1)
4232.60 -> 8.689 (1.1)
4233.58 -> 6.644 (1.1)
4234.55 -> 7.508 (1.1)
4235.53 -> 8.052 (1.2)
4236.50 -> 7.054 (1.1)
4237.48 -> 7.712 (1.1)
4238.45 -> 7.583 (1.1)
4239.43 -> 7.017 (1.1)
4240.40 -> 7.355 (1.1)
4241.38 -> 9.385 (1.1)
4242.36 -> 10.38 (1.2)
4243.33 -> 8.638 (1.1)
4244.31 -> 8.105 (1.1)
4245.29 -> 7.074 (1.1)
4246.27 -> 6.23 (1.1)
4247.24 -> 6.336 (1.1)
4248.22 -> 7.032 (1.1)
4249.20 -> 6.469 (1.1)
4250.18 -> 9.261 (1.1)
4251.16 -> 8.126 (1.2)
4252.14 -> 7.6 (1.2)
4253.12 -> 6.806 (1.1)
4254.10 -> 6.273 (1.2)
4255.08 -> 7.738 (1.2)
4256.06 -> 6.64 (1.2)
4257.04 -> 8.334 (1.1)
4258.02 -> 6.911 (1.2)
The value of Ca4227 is 2.1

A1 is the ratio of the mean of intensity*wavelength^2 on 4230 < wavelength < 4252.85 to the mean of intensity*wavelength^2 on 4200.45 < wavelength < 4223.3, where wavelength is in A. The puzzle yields 1.1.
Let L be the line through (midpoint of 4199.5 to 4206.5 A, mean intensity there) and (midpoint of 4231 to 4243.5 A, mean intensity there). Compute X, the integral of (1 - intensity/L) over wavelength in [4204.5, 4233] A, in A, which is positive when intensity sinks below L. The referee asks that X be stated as 2.9 A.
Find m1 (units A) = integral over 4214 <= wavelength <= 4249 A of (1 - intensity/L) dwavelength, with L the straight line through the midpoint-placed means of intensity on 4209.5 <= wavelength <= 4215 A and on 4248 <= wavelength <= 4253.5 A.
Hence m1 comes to 2.4 A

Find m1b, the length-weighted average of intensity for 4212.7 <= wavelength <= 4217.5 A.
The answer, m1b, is 7.65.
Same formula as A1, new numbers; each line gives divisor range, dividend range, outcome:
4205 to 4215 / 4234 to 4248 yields 1.06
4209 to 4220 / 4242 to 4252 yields 1.08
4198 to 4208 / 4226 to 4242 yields 1.00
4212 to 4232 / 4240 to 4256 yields 1.17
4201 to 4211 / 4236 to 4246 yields 1.12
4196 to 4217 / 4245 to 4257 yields 1.01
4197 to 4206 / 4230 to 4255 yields 1.09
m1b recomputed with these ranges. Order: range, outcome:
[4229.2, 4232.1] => 6.75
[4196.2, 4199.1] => 6.29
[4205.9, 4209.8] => 7.13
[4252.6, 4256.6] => 6.89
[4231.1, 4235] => 7.69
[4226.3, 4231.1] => 5.43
